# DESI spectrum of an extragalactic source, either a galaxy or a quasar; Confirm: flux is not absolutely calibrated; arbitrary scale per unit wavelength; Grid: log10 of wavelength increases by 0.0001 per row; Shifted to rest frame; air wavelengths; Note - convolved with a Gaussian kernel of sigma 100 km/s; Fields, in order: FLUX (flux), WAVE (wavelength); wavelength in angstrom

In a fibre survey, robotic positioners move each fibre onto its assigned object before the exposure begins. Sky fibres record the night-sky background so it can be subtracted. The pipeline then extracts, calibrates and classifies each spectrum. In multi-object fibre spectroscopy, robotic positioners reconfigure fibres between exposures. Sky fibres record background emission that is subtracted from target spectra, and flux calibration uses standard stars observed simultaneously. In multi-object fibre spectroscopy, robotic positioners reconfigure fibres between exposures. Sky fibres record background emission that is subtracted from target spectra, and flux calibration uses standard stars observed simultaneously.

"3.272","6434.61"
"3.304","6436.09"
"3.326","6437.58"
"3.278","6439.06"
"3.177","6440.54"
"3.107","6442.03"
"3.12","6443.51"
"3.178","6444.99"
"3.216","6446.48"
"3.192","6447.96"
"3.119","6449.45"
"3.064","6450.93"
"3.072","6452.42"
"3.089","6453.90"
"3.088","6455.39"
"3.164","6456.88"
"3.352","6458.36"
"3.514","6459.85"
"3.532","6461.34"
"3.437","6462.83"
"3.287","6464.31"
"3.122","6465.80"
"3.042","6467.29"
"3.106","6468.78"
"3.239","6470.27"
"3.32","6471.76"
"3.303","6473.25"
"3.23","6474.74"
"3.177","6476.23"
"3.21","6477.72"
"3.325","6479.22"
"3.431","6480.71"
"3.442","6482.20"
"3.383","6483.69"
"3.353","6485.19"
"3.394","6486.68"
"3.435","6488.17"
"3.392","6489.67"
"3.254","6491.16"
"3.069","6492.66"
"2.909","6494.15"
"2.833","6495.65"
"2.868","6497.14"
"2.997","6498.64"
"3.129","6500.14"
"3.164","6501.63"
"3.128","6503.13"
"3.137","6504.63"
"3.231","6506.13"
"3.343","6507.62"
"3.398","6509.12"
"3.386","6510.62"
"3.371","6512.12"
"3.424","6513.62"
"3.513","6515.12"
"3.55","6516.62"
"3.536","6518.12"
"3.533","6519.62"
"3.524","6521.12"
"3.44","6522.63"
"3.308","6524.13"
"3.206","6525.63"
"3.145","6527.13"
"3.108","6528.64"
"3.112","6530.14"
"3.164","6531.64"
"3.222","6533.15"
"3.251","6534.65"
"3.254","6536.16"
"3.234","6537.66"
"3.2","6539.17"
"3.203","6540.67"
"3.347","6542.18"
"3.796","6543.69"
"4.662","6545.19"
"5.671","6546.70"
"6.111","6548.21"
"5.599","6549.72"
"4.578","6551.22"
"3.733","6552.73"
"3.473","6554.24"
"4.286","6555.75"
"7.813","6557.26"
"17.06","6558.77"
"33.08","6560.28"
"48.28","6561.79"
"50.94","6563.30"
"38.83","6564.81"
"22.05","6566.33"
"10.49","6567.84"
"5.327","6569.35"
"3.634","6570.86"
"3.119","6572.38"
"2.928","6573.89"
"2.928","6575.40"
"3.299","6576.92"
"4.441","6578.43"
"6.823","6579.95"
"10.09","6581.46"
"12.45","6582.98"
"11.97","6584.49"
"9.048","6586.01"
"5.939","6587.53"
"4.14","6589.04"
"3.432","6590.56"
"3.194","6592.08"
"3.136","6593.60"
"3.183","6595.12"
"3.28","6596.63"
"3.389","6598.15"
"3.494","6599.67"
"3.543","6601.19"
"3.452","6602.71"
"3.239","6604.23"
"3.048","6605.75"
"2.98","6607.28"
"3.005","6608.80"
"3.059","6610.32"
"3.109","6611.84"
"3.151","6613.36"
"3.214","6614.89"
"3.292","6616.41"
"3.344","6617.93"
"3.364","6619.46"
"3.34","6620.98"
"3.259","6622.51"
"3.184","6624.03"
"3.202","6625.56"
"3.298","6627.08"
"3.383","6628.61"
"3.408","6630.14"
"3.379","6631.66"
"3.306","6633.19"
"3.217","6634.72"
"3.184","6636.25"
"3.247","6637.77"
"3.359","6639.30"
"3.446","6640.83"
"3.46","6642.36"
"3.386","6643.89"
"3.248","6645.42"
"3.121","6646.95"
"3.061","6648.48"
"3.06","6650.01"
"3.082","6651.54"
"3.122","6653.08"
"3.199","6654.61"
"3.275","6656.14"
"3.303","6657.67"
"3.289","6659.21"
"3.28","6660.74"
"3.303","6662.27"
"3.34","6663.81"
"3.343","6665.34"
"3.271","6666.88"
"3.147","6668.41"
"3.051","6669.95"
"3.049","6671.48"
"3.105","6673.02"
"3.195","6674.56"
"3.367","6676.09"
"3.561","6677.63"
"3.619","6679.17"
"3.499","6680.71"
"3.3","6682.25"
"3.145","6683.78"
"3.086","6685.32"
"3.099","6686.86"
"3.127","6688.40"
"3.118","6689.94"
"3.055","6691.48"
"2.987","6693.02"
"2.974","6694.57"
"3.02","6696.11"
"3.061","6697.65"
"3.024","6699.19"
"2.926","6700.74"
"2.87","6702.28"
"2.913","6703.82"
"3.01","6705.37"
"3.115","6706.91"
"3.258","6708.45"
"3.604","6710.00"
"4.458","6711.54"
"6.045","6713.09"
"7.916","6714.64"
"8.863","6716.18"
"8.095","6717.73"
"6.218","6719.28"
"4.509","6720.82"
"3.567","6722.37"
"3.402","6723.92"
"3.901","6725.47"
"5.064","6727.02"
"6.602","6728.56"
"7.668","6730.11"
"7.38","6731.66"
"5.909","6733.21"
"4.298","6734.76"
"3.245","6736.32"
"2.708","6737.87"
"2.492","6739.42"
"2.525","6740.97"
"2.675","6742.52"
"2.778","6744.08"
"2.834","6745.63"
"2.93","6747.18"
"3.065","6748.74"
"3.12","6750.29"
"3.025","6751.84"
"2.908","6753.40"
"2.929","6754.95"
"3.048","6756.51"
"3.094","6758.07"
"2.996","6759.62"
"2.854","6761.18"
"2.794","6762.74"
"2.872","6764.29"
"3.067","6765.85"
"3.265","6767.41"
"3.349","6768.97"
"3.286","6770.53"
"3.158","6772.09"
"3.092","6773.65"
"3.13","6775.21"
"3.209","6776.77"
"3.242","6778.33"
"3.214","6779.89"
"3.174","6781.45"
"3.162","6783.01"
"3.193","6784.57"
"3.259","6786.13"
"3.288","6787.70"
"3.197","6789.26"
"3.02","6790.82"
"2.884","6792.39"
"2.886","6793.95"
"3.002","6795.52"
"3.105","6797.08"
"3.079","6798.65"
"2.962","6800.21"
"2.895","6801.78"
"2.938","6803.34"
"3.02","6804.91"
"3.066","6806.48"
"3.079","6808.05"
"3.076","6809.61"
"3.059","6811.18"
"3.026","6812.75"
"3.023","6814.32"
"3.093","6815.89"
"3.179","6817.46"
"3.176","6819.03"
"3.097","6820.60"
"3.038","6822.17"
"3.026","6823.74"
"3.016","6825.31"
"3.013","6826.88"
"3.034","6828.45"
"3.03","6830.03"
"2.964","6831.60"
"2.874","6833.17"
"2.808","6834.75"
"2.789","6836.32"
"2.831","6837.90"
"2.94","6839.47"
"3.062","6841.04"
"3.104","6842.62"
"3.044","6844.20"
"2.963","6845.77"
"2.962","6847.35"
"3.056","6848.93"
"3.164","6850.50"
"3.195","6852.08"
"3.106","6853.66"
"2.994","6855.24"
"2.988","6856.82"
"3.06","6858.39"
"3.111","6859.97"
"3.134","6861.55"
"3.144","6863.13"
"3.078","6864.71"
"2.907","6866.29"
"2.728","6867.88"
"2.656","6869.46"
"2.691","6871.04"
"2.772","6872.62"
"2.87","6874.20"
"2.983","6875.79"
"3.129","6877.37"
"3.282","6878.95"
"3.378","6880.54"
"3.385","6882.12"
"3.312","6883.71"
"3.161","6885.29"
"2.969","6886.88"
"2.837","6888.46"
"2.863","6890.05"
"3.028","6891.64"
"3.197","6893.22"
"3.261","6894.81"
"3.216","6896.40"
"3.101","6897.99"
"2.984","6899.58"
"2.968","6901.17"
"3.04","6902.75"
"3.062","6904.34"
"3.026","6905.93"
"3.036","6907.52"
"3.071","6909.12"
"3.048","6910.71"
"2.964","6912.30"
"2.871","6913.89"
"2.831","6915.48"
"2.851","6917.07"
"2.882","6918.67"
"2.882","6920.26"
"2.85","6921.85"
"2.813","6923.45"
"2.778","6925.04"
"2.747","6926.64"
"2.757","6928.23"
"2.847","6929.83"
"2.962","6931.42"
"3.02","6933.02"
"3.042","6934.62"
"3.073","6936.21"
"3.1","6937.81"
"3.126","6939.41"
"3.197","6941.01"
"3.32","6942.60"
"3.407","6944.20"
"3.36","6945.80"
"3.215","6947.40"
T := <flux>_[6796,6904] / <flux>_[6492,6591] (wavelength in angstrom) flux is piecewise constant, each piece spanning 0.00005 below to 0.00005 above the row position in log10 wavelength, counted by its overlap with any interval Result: 0.42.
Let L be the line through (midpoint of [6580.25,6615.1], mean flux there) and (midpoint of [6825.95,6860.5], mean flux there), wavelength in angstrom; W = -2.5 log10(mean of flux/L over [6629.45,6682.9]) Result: 0.31 mag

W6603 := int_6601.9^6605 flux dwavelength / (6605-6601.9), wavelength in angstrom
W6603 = 3.35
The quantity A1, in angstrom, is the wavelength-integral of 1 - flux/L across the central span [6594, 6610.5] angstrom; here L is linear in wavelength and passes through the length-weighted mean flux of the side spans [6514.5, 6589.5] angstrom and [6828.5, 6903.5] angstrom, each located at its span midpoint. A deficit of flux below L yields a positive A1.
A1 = 9.4 angstrom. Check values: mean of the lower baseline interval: 8.42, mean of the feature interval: 3.25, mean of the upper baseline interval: 3.02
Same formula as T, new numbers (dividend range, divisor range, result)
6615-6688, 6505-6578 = 0.42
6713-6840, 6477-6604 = 0.56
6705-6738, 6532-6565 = 0.46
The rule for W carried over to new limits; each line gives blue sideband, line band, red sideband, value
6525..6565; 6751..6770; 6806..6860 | 0.49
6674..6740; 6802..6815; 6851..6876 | 0.12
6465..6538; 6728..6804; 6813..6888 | -0.09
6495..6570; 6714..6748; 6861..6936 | 0.08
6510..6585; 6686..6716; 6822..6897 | 0.47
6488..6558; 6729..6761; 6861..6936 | -0.11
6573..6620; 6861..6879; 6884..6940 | 0.09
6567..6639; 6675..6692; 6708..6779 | 0.25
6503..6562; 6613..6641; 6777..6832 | 0.39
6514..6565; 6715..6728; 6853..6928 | 0.02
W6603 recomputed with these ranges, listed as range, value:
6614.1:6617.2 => 3.25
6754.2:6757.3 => 2.98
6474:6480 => 3.23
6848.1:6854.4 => 3.13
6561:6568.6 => 34.1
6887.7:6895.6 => 3.04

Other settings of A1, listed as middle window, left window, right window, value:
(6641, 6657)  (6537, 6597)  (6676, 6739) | 8.1 angstrom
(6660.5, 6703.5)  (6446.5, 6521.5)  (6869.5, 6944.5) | -0.3 angstrom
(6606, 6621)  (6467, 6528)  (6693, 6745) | 2.6 angstrom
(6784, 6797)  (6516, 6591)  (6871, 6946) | 4.7 angstrom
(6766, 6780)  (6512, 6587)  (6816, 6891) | 3.9 angstrom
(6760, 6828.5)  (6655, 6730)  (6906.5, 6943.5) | 7.5 angstrom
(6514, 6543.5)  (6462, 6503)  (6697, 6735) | 1.9 angstrom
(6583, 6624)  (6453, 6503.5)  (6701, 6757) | -4.0 angstrom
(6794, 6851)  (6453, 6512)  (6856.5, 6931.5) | 0.4 angstrom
